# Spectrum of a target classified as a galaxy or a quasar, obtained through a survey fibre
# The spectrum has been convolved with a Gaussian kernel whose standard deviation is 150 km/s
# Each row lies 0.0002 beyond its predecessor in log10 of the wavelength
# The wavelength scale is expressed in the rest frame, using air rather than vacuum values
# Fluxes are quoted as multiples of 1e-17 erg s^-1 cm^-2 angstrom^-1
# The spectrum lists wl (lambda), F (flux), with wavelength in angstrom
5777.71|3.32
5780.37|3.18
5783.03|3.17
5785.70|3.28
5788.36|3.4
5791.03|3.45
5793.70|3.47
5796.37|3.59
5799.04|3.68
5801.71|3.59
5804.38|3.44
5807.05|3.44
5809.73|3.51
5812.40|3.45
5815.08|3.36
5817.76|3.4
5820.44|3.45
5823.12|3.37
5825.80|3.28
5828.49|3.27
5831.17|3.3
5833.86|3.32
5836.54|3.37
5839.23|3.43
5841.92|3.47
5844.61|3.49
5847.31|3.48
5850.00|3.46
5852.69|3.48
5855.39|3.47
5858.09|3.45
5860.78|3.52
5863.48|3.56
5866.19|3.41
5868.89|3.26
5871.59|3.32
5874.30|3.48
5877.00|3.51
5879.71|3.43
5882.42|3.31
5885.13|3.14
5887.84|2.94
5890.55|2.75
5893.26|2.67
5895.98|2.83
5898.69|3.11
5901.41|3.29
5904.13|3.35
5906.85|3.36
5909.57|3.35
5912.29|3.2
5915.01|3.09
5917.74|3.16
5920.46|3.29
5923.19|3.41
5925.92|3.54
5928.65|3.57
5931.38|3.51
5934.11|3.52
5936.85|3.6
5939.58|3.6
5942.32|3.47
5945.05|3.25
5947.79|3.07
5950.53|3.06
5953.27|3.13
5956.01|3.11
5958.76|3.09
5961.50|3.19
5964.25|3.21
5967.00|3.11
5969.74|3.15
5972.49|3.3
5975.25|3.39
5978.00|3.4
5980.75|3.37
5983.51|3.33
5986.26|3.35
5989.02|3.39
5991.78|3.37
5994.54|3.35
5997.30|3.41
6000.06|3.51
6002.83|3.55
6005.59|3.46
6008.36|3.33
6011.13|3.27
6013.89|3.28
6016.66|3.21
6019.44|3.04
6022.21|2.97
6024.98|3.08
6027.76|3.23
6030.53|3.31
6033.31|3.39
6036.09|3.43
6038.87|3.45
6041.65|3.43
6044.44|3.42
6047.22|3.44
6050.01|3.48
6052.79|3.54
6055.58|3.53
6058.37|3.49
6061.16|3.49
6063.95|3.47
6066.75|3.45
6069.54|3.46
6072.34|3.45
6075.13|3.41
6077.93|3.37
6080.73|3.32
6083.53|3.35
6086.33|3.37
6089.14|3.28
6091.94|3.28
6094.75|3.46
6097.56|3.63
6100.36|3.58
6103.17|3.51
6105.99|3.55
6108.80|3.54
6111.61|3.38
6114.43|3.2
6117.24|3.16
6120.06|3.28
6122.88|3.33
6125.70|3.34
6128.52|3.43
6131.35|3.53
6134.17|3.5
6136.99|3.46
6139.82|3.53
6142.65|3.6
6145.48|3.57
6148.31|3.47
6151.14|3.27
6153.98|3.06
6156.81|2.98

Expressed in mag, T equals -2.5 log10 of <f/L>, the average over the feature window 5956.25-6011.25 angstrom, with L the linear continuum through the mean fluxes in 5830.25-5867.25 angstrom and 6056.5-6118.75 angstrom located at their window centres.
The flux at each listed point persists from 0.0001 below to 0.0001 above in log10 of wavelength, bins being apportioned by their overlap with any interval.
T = 0.034 mag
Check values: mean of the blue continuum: 3.45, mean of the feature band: 3.32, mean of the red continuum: 3.42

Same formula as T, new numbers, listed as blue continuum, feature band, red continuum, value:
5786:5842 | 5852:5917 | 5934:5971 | 0.026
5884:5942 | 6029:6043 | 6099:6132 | -0.019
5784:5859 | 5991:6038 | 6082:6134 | 0.034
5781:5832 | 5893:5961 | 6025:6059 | 0.045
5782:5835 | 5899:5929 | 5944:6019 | 0.006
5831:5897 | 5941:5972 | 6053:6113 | 0.067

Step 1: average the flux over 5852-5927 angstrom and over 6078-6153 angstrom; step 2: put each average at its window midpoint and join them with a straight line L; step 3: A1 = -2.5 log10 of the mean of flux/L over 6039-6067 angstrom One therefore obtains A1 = -0.03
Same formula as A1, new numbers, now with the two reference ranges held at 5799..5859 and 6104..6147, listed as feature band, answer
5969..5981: 0.03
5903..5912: 0.03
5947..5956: 0.11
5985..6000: 0.01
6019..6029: 0.12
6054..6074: -0.02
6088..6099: 0.00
